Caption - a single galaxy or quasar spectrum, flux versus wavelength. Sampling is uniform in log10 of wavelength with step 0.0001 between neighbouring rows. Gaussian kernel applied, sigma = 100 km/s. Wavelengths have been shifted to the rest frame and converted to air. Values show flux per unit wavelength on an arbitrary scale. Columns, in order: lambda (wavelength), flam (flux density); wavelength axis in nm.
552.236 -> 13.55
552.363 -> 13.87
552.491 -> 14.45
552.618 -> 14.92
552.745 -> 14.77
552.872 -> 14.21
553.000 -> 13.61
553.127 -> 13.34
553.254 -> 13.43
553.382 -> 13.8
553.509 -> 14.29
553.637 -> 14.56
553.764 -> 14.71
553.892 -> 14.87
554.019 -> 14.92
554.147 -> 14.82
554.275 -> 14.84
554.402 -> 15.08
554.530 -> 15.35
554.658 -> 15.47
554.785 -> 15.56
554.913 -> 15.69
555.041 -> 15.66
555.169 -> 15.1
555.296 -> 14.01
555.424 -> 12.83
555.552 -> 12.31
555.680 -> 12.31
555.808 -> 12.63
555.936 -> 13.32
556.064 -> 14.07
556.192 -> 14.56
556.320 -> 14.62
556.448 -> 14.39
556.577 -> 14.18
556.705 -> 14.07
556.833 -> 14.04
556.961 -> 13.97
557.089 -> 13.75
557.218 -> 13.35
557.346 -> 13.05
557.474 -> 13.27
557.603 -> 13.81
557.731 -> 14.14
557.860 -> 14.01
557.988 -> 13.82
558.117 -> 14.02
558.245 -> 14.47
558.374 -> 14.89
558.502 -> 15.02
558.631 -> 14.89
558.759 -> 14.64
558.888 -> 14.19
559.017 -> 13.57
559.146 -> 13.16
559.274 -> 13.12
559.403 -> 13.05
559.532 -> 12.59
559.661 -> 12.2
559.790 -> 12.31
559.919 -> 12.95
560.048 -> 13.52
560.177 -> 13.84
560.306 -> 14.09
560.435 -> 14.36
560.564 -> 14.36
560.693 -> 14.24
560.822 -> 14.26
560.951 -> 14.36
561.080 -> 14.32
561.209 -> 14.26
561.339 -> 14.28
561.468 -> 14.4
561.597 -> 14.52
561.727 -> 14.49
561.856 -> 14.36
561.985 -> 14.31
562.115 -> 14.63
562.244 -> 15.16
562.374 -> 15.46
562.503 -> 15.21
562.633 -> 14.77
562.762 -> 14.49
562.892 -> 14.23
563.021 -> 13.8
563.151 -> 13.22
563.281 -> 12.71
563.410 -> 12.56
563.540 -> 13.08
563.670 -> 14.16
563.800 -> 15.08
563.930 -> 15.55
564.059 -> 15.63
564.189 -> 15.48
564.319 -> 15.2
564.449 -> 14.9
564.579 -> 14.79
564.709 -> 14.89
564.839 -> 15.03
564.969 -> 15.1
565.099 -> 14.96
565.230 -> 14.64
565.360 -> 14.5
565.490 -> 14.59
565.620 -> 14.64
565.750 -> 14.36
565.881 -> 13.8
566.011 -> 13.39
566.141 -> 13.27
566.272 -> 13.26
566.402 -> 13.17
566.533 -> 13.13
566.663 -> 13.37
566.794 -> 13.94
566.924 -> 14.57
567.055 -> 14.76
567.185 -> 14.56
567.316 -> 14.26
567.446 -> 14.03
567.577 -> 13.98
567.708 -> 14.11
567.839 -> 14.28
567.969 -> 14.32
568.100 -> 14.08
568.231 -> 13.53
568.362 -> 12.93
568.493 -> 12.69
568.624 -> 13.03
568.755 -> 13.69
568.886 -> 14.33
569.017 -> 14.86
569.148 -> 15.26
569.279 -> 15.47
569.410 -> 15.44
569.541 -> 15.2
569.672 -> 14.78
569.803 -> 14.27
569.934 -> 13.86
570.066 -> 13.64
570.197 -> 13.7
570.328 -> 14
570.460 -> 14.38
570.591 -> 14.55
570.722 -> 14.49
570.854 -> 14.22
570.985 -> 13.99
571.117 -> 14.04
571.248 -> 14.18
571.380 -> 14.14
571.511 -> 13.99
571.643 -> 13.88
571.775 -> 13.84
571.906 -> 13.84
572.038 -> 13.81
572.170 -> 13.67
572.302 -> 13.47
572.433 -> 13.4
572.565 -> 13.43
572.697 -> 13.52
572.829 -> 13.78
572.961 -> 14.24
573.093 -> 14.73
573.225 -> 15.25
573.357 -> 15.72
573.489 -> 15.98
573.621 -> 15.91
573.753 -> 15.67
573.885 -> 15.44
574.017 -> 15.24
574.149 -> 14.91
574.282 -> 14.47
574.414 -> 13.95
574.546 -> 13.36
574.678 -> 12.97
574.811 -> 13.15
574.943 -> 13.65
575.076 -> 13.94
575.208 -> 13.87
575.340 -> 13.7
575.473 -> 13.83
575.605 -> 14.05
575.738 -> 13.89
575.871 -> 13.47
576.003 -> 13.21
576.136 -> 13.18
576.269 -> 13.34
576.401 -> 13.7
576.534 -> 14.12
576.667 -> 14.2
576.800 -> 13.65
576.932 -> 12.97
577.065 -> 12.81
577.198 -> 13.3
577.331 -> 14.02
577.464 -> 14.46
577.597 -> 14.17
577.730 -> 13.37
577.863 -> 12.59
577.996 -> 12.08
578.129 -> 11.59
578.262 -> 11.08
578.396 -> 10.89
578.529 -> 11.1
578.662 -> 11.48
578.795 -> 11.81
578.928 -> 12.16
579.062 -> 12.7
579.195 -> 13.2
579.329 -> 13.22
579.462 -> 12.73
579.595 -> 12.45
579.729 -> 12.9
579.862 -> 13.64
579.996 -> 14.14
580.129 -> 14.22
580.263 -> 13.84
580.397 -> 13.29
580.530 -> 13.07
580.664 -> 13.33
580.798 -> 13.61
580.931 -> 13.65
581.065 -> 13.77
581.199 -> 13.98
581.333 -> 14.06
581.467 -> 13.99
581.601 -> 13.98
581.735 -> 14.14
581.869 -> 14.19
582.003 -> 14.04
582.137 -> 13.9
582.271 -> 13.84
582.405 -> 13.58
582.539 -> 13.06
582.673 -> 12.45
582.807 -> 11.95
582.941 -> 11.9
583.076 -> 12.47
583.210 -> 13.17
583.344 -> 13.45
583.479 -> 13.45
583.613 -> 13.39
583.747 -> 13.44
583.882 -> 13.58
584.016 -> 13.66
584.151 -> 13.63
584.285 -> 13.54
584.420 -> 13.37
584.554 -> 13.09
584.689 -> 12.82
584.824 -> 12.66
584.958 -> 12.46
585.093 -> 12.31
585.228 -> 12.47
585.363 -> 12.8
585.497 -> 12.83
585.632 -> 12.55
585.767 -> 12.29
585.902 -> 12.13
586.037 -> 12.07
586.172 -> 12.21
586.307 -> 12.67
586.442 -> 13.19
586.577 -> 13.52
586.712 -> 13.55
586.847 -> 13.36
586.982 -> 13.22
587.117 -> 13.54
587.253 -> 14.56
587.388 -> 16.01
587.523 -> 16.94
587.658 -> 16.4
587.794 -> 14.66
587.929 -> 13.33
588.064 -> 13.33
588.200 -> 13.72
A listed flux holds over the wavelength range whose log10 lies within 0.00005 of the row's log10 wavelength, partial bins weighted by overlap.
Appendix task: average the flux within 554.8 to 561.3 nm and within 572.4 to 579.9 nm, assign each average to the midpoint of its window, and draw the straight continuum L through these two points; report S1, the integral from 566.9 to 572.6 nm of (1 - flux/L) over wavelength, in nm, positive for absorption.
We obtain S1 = -0.19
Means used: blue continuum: 13.9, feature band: 14.1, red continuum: 13.5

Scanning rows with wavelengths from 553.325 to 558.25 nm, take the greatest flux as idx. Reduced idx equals 15.69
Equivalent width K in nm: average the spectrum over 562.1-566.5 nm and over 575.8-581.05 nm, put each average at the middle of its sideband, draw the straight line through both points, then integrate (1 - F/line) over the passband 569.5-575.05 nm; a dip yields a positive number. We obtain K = -0.25 nm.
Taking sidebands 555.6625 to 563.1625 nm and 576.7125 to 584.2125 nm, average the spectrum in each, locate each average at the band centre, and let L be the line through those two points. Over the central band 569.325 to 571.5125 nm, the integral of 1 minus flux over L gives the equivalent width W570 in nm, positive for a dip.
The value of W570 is -0.120 nm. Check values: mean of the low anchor 14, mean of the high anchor 13.2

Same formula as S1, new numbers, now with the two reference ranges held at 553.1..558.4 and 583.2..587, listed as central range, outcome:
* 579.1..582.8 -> -0.11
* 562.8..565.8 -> -0.14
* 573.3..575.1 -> -0.16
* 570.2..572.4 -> -0.08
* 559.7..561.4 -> 0.01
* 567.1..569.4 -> -0.08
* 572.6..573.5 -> -0.08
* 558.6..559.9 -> 0.07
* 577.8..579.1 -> 0.15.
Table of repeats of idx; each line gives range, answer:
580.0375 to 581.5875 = 14.22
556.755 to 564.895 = 15.63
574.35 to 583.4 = 14.46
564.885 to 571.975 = 15.47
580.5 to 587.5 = 16.01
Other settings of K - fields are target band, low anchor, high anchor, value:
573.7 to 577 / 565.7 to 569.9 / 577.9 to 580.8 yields -0.195 nm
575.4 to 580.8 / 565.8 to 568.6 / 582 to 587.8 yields 0.158 nm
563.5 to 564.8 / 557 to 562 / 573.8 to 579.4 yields -0.111 nm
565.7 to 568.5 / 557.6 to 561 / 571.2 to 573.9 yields 0.063 nm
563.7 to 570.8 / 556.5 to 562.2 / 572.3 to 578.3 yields -0.217 nm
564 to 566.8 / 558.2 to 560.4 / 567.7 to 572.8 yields -0.098 nm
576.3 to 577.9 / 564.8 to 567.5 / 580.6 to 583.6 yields 0.005 nm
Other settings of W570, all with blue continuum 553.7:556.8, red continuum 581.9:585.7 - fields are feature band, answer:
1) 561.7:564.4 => -0.08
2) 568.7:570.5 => -0.10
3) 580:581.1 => -0.03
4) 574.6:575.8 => -0.02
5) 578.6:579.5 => 0.06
